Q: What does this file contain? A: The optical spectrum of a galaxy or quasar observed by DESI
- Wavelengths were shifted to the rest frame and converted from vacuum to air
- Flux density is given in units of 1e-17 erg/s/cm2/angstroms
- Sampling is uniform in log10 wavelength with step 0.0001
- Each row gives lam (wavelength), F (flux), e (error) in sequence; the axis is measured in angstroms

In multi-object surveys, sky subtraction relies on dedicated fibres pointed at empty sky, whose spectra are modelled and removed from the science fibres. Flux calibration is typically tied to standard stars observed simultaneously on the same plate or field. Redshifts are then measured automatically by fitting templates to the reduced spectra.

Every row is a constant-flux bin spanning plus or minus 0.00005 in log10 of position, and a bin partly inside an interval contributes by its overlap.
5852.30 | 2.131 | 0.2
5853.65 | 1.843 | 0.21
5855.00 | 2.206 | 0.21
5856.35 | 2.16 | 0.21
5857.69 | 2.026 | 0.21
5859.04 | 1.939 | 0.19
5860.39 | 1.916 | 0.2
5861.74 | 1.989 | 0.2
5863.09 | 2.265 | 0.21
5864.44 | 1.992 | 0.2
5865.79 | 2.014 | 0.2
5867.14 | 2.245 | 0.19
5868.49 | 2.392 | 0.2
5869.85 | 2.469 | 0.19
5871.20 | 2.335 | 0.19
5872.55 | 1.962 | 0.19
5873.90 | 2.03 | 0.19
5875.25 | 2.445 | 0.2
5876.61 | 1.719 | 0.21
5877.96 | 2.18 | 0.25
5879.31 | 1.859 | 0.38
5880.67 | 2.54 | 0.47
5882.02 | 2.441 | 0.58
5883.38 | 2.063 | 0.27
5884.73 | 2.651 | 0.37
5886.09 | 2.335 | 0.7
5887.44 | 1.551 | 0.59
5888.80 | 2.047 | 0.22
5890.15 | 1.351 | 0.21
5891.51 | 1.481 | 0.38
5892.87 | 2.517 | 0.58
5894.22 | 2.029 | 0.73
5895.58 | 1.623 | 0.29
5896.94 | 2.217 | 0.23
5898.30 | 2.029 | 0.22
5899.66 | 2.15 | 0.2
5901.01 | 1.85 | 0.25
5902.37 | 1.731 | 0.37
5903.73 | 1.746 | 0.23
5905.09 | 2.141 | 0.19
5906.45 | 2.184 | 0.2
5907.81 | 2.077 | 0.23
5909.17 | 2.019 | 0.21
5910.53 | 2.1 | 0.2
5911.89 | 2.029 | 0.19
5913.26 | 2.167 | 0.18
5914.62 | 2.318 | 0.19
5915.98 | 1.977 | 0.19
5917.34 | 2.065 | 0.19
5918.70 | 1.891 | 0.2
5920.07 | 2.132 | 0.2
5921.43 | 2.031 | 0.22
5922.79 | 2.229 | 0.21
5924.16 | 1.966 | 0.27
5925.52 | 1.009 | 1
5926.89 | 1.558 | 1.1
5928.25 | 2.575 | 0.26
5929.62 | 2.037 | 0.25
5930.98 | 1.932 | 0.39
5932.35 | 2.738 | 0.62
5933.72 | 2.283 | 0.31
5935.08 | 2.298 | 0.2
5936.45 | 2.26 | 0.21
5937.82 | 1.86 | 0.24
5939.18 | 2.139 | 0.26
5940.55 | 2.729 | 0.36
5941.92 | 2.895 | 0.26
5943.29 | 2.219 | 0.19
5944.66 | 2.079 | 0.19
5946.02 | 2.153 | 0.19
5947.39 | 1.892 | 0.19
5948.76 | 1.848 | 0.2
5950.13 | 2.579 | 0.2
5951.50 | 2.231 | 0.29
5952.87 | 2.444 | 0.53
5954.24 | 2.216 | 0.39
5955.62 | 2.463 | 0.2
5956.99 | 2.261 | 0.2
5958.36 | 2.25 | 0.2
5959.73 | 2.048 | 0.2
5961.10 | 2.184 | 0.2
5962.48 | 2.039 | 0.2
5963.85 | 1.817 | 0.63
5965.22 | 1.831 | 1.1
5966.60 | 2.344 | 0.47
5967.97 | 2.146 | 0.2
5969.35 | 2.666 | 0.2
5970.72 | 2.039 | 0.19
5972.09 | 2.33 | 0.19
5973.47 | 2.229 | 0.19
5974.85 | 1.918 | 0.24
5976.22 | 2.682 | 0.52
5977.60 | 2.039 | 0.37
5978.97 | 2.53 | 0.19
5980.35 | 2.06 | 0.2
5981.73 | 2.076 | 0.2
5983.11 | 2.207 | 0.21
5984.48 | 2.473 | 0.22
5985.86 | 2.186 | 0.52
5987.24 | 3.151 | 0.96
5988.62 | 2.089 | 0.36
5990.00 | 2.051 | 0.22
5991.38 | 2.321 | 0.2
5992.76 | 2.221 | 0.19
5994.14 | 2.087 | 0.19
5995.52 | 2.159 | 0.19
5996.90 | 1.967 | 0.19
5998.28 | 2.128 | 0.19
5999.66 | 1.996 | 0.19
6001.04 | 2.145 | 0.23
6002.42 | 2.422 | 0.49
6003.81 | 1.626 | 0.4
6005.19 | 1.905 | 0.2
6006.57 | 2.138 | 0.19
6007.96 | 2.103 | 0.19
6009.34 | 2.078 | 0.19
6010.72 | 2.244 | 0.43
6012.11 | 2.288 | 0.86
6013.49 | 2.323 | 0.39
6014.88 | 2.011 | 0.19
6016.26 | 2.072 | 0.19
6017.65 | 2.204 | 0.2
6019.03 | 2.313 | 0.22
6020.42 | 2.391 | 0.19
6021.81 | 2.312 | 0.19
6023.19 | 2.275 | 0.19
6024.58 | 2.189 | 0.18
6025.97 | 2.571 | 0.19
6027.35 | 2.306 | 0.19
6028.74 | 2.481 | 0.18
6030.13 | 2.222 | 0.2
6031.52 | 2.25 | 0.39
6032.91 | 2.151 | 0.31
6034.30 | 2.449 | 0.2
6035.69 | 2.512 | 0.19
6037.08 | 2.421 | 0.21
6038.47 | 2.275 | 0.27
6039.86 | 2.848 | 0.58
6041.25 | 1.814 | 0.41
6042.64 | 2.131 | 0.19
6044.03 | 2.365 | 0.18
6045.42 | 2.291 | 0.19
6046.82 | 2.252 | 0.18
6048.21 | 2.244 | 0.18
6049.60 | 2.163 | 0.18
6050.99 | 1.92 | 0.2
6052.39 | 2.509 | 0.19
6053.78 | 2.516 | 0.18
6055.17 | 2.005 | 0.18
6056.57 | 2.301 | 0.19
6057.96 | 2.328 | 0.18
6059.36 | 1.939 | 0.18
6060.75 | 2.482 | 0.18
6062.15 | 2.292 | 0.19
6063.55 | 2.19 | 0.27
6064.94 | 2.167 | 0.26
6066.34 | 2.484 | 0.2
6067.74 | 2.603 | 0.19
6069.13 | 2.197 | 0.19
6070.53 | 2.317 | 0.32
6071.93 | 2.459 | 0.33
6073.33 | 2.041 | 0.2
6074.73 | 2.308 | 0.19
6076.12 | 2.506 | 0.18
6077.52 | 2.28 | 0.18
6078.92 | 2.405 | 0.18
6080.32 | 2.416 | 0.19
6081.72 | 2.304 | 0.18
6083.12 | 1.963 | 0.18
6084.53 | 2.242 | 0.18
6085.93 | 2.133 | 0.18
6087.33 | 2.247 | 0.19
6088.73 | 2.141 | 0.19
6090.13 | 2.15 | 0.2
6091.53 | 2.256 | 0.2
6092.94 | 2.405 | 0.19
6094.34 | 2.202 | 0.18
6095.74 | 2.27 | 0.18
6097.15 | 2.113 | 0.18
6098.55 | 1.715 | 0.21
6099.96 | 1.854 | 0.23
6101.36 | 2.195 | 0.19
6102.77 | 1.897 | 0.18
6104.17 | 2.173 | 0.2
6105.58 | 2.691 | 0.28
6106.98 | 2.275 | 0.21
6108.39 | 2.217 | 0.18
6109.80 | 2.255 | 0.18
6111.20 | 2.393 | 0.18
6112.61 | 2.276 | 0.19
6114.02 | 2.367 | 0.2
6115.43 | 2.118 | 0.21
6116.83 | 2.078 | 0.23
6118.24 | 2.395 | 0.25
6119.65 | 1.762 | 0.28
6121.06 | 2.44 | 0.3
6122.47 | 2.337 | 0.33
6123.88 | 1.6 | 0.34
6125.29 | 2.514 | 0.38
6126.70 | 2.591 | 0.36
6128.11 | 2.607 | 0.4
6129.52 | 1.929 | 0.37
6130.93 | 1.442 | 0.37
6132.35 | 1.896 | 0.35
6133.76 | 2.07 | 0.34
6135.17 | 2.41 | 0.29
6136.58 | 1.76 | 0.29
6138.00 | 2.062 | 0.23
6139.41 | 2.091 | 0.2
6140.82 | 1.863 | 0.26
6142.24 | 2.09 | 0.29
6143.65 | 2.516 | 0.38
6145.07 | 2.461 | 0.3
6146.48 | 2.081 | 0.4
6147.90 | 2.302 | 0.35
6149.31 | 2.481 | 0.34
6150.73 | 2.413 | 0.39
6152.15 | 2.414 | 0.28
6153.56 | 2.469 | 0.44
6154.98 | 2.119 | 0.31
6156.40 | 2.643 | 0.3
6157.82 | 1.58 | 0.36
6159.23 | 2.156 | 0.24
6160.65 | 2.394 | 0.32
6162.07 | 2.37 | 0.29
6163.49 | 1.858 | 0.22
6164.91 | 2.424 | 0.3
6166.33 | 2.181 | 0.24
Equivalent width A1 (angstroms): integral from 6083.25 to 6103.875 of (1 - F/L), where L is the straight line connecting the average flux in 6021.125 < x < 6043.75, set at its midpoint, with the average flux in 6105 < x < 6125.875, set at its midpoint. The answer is 1.27 angstroms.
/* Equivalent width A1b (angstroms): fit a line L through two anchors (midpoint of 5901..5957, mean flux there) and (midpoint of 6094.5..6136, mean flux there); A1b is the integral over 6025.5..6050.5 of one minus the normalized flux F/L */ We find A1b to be -1.9 angstroms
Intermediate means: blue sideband 2.13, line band 2.31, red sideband 2.17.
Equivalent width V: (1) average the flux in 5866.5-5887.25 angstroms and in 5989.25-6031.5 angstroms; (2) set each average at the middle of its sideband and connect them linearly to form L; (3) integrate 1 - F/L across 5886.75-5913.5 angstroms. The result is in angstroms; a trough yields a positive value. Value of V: 3.3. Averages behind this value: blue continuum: 2.23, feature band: 1.95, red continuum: 2.19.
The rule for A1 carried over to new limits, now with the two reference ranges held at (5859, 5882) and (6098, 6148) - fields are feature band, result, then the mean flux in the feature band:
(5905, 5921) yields 0.5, 2.09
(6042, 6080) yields -2.3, 2.29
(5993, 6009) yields 0.7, 2.07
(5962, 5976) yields 0.0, 2.16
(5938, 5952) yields -0.7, 2.26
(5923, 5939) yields 0.7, 2.06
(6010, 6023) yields -0.5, 2.24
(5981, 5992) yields -0.8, 2.32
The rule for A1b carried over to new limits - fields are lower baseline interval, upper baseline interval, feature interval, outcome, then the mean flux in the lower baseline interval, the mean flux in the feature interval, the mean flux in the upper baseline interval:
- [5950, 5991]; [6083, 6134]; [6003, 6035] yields 0.1 angstroms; 2.25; 2.21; 2.17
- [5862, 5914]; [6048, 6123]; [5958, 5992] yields -1.2 angstroms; 2.08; 2.23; 2.24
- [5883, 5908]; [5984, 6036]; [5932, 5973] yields -2.6 angstroms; 1.99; 2.24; 2.23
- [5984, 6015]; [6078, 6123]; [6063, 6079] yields -0.9 angstroms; 2.18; 2.33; 2.21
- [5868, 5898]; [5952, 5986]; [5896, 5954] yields 1.2 angstroms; 2.1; 2.11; 2.22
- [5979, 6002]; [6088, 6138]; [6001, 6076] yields -2.1 angstroms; 2.22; 2.26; 2.16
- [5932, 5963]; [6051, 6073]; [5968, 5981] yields 0.0 angstroms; 2.26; 2.27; 2.3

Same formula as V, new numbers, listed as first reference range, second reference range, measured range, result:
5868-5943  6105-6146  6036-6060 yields -1.1 angstroms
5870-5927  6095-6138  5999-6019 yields -0.3 angstroms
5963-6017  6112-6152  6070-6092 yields -0.8 angstroms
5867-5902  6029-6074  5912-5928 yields 1.3 angstroms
